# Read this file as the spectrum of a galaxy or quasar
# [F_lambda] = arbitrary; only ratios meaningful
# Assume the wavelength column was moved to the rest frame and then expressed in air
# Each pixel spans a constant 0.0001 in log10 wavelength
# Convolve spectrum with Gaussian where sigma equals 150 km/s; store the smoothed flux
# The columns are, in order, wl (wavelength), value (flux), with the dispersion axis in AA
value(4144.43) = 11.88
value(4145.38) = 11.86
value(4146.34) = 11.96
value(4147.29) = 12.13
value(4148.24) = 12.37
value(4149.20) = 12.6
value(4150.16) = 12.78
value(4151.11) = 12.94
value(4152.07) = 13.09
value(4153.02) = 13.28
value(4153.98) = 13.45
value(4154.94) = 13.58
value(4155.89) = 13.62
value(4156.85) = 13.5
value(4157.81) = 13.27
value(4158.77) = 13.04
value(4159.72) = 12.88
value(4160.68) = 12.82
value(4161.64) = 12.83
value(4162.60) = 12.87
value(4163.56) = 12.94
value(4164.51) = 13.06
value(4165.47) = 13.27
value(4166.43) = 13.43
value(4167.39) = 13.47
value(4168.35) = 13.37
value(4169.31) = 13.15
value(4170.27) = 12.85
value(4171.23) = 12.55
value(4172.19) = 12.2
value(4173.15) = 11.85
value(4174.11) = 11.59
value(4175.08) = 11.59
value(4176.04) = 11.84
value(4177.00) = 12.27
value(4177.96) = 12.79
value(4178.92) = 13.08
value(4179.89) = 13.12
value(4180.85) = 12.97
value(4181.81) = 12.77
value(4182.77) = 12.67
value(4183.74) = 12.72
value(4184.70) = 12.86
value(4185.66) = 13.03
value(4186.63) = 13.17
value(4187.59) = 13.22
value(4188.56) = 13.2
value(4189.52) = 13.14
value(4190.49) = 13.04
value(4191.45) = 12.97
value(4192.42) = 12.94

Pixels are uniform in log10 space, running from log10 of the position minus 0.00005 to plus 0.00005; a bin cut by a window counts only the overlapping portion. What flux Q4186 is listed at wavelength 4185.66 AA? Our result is 13.03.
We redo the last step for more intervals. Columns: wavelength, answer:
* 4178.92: 13.08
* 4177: 12.27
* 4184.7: 12.86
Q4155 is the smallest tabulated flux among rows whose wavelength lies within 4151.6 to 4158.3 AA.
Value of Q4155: 13.09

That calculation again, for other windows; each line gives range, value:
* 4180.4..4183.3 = 12.67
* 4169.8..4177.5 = 11.59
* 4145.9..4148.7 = 11.96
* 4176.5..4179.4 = 12.27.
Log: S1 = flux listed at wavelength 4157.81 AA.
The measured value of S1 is 13.27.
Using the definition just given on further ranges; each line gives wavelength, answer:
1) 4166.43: 13.43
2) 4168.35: 13.37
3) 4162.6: 12.87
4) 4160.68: 12.82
